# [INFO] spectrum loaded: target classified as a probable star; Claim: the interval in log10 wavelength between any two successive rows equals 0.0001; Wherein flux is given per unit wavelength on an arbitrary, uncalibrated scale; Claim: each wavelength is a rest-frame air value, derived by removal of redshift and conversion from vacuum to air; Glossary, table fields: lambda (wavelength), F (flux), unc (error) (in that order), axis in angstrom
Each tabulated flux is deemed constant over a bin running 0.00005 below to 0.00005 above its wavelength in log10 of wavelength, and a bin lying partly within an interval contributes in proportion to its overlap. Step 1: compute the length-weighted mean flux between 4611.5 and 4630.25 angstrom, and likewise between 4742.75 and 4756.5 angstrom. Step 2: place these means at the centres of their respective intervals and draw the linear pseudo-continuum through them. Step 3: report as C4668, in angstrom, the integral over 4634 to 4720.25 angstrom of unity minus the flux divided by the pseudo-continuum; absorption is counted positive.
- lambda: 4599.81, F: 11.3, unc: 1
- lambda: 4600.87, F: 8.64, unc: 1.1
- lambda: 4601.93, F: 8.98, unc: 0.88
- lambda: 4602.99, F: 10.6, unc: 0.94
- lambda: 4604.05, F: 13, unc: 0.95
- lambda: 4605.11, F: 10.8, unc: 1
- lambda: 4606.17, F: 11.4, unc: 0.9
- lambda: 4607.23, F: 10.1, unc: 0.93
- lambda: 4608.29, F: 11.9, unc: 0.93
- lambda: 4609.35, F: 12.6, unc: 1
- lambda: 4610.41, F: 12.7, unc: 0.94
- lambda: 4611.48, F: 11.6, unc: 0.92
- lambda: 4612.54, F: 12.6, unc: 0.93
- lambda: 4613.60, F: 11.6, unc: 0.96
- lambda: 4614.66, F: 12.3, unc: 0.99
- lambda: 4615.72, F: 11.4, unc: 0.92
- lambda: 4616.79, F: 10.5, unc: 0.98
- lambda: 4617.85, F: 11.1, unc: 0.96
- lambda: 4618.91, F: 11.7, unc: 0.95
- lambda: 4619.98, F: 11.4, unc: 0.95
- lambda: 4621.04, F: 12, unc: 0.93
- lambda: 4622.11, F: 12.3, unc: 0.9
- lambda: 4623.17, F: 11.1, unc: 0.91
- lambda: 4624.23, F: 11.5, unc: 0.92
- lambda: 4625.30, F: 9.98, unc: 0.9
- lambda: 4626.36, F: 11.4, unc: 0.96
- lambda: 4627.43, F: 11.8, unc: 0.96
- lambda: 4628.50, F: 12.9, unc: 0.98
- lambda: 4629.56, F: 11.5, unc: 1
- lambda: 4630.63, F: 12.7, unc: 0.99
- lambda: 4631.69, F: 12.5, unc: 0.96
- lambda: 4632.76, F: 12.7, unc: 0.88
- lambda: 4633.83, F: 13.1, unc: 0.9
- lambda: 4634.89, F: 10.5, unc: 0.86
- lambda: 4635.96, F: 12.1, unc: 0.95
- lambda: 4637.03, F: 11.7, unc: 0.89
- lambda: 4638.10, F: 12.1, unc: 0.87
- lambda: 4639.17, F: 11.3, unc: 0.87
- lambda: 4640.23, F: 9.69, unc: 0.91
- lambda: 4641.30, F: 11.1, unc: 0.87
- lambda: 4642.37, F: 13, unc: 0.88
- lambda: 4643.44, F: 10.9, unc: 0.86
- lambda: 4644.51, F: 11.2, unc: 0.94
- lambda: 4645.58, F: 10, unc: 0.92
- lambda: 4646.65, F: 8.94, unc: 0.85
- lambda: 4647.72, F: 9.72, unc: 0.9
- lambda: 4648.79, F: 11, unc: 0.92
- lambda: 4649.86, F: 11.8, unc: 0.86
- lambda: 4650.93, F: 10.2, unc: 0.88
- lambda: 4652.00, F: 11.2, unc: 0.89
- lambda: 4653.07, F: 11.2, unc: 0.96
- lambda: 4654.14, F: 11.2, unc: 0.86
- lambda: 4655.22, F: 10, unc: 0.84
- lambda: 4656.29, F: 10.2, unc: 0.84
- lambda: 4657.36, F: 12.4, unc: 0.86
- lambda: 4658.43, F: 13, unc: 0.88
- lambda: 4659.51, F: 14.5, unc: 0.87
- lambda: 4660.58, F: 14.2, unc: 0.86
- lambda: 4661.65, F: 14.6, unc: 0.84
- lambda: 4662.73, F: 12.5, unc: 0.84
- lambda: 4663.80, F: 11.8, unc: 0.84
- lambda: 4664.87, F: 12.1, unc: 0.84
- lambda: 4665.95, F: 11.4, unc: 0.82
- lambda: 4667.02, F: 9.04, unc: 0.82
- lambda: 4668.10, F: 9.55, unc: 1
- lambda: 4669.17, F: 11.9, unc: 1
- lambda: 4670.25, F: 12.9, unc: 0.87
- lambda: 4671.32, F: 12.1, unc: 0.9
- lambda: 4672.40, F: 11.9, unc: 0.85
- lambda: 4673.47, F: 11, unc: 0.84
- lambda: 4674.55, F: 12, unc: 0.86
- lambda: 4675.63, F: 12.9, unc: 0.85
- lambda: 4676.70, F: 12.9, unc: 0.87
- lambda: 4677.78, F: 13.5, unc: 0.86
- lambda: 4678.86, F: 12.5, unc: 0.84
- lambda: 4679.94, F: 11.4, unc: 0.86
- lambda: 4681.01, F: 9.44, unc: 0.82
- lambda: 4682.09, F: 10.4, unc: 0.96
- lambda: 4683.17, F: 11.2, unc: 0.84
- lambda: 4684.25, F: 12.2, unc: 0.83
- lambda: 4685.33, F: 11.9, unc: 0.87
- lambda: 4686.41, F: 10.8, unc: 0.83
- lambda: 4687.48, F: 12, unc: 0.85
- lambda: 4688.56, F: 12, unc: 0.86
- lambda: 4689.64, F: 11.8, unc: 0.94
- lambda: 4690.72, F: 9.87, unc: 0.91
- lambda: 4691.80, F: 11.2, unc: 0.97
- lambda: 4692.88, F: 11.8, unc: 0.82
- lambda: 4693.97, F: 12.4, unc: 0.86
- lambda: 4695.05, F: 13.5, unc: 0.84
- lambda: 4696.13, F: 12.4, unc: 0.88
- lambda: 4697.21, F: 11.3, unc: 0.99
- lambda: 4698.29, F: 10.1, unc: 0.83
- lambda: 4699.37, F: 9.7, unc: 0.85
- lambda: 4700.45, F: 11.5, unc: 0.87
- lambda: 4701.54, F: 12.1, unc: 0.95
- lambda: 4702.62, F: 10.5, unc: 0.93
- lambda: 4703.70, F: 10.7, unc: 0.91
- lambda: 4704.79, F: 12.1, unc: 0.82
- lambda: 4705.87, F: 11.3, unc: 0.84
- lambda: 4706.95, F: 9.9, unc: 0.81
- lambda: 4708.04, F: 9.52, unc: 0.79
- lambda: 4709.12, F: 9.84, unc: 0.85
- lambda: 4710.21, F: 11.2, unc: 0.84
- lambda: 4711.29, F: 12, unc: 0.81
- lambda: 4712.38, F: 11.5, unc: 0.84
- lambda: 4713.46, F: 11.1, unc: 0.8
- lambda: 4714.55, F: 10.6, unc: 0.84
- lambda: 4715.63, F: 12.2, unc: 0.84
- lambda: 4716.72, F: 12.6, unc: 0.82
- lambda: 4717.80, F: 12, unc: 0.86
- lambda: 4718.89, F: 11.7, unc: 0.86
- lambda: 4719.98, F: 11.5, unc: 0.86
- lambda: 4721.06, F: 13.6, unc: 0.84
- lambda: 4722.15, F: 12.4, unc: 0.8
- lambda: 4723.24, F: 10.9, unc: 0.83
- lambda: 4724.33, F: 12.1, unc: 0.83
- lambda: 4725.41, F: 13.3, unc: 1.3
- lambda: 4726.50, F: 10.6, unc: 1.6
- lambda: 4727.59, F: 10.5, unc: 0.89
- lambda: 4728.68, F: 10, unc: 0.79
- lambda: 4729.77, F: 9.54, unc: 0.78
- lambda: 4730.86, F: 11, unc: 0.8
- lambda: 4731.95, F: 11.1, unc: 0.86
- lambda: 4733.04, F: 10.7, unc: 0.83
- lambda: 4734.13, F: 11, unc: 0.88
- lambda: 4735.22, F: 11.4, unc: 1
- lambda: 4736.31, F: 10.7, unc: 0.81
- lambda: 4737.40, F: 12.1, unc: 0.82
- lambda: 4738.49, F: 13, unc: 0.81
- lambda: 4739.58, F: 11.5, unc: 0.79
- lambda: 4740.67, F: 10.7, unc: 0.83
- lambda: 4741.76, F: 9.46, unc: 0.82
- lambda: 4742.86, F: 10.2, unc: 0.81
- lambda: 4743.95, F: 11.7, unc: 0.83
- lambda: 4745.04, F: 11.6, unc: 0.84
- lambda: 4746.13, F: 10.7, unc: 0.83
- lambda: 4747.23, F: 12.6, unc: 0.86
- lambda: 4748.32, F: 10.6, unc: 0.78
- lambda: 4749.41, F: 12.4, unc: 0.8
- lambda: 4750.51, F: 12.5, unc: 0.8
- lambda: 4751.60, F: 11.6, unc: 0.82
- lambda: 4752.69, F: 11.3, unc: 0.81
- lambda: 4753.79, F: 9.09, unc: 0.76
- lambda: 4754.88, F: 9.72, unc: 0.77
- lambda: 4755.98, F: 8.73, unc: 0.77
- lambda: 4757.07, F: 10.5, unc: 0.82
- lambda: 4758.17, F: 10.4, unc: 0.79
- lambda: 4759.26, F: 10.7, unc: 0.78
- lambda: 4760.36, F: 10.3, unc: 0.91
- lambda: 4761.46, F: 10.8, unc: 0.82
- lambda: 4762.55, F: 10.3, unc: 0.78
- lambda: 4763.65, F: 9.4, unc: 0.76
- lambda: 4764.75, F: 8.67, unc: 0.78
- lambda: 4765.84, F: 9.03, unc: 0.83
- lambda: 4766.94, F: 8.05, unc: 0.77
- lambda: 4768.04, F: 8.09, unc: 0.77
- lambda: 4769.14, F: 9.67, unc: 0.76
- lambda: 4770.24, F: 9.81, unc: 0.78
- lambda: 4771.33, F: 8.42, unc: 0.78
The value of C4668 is -1.0 angstrom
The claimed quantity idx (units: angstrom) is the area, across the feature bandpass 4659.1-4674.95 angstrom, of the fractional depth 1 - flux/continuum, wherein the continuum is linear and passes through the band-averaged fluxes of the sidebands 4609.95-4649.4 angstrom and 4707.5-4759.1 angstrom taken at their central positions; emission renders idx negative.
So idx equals -0.97 angstrom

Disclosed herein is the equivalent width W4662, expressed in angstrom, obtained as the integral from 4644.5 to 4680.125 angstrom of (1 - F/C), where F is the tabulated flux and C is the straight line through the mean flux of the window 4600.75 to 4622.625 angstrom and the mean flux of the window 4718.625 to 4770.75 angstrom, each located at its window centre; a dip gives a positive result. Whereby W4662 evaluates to -1.6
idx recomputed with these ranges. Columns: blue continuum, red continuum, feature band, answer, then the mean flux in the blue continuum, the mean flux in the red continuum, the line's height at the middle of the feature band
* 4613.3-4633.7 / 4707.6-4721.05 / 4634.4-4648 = 0.8 angstrom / 11.7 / 11.4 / 11.7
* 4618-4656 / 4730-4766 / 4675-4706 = -1.4 angstrom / 11.3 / 10.8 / 11.1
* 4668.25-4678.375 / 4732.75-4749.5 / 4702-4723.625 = 0.5 angstrom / 12.2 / 11.3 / 11.7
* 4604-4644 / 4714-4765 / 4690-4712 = 0.2 angstrom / 11.7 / 11.1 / 11.3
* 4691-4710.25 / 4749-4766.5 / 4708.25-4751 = -2.6 angstrom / 11.1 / 10.3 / 10.7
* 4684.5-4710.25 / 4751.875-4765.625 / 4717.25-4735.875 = -1.3 angstrom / 11.2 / 10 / 10.7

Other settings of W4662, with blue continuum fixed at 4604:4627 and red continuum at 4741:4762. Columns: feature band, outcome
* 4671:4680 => -0.9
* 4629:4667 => -0.8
